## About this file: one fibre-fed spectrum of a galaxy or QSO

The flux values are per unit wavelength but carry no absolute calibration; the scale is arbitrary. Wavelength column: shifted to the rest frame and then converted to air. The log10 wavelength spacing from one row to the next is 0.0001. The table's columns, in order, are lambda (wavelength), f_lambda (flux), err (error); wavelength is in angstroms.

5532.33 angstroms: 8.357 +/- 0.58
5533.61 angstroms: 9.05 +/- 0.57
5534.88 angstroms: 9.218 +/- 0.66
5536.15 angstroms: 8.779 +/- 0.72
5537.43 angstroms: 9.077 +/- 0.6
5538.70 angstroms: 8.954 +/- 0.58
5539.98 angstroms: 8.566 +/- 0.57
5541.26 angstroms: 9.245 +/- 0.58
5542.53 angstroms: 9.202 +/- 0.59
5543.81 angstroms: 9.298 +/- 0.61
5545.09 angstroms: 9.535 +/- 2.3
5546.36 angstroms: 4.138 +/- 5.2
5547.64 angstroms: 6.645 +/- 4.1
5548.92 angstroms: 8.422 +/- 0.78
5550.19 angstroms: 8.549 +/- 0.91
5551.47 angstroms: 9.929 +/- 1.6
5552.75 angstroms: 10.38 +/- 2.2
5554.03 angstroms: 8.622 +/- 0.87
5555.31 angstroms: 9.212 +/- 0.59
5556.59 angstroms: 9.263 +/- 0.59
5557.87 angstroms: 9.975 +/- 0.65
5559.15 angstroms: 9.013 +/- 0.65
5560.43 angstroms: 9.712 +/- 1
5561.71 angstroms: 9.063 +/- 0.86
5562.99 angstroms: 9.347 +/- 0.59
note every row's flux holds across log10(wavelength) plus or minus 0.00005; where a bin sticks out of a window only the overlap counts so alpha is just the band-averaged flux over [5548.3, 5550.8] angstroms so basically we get 8.51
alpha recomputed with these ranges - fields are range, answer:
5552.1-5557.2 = 9.36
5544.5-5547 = 6.8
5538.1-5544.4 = 9.04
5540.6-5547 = 8.28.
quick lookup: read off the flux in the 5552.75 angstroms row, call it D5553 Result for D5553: 10.38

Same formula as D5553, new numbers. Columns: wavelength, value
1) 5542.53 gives 9.202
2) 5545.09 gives 9.535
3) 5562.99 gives 9.347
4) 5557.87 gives 9.975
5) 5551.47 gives 9.929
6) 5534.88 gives 9.218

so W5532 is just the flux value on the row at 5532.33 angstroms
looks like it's 8.357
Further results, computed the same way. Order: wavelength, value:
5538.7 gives 8.954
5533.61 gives 9.05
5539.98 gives 8.566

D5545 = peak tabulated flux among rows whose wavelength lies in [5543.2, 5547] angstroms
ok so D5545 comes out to 9.535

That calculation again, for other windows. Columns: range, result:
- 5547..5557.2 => 10.38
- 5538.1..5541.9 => 9.245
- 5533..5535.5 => 9.218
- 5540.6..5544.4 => 9.298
